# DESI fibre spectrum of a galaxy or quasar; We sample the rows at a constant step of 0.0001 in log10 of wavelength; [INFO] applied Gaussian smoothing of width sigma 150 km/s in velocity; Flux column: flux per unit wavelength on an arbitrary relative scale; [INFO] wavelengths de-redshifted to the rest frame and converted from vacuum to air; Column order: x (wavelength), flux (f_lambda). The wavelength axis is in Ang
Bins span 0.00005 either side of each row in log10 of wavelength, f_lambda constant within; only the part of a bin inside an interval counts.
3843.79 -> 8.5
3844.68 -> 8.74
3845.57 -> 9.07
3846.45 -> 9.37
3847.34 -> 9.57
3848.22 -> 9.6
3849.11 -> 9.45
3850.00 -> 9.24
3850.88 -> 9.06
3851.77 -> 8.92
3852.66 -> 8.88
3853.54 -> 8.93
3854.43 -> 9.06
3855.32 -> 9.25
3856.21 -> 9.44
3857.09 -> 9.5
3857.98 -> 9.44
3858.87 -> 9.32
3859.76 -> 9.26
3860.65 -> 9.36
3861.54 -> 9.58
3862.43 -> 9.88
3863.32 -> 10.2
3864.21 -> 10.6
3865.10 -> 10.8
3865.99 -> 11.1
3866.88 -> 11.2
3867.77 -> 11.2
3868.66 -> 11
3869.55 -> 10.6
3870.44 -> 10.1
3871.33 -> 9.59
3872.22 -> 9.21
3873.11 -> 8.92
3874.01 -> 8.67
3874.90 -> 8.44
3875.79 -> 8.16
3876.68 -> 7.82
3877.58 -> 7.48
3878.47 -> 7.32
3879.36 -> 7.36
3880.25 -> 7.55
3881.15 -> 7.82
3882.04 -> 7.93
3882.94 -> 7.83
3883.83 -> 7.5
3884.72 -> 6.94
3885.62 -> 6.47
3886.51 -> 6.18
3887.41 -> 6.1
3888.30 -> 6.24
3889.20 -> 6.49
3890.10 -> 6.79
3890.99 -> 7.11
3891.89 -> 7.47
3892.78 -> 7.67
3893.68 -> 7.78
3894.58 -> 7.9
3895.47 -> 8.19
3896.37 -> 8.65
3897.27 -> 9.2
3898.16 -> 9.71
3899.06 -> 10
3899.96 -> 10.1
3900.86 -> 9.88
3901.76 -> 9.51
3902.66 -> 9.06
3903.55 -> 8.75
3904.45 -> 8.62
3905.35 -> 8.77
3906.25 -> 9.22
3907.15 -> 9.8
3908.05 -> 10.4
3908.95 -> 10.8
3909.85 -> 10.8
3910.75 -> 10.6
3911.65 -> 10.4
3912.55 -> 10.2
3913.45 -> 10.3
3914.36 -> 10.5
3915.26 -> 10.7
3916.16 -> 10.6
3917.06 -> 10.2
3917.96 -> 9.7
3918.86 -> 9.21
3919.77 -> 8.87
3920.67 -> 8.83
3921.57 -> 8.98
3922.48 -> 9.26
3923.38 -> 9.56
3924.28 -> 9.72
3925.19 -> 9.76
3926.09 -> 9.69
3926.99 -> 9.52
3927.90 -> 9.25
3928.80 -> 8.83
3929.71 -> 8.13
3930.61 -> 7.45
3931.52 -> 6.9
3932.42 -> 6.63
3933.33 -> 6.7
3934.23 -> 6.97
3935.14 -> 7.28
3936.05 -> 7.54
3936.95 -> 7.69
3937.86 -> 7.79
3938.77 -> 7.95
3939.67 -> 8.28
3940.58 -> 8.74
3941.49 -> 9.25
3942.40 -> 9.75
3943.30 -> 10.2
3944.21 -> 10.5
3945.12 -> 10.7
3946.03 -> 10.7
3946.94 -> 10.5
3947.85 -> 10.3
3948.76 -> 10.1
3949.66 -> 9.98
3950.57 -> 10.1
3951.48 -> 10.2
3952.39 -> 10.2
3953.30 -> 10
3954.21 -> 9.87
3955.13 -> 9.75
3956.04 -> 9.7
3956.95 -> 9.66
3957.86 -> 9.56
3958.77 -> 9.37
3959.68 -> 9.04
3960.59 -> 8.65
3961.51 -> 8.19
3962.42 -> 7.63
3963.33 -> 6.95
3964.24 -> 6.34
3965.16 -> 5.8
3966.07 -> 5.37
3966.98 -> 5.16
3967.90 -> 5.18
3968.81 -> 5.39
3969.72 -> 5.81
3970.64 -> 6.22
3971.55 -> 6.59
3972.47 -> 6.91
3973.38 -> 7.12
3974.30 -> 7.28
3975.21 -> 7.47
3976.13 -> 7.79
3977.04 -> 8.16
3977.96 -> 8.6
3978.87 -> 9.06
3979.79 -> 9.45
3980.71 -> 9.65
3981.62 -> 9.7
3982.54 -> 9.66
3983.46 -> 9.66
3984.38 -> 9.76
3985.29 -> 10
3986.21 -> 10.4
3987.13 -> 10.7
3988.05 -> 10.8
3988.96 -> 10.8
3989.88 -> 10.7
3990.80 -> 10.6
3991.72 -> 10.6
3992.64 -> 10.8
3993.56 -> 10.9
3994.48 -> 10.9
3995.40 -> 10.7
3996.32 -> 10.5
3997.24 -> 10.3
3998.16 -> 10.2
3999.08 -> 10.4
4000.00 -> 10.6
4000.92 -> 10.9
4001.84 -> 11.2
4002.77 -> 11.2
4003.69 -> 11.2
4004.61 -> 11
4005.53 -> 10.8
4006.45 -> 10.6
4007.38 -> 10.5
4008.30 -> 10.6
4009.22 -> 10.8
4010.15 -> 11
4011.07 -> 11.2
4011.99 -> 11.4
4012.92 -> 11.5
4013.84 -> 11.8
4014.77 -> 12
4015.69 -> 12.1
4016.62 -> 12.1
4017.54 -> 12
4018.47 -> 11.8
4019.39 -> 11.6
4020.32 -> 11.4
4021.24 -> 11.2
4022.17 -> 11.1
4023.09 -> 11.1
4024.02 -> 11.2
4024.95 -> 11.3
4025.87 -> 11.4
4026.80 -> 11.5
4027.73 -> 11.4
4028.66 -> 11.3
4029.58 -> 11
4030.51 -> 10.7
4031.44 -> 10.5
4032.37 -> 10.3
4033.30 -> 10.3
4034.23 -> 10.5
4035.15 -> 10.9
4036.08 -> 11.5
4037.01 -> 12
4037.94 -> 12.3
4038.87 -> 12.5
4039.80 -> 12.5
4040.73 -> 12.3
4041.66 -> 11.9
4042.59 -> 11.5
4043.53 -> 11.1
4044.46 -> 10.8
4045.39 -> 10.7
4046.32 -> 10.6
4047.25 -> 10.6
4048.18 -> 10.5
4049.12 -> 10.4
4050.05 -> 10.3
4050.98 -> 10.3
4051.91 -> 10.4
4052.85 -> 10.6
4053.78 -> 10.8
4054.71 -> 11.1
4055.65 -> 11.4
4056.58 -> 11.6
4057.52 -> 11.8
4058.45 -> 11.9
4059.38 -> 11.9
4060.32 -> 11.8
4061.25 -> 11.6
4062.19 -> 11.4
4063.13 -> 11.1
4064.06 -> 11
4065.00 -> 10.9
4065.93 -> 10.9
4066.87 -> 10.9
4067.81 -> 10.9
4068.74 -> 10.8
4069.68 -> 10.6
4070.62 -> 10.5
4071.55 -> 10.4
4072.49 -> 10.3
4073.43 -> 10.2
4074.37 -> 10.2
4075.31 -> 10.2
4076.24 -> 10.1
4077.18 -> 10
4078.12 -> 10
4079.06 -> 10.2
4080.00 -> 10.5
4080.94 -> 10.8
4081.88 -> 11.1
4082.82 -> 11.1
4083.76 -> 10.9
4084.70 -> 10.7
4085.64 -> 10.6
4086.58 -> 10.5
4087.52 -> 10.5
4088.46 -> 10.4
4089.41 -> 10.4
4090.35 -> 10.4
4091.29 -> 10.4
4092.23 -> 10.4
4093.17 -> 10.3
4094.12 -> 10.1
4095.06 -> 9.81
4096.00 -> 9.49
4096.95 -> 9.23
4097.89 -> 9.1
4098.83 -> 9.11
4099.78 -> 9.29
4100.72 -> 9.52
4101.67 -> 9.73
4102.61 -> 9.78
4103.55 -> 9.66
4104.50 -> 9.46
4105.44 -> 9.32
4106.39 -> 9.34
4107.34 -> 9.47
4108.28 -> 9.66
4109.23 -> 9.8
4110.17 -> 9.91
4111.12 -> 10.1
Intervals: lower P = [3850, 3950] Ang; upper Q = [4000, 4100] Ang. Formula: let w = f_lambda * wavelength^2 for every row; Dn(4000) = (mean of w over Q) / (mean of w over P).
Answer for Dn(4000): 1.31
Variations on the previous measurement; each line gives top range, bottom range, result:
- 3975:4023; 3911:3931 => 1.16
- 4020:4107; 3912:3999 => 1.26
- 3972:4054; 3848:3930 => 1.25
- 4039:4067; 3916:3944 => 1.37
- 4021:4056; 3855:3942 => 1.34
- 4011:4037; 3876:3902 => 1.55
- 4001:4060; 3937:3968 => 1.31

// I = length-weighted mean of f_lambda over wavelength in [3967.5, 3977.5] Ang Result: 6.73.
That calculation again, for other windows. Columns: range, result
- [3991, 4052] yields 11.1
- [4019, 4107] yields 10.7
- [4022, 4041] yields 11.3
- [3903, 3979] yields 8.75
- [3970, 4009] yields 9.78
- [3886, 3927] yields 9.08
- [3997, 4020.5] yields 11.2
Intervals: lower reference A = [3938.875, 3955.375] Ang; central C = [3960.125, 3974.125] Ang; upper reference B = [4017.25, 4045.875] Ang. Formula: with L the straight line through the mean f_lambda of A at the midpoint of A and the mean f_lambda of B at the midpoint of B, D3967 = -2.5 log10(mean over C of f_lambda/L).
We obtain 0.493 mag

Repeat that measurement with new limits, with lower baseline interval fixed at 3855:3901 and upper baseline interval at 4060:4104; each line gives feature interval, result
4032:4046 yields -0.14 mag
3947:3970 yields 0.12 mag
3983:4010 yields -0.10 mag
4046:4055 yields -0.05 mag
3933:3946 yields 0.07 mag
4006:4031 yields -0.15 mag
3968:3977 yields 0.37 mag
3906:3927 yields -0.10 mag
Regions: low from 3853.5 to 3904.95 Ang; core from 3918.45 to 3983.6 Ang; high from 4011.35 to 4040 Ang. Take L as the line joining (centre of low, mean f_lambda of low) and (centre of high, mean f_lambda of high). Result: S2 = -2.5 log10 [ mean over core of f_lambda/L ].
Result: 0.18 mag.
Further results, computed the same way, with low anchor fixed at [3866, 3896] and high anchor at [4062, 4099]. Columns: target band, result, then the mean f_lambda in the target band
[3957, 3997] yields 0.08 mag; 8.63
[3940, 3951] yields -0.14 mag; 10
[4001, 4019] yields -0.18 mag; 11.3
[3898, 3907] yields -0.12 mag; 9.36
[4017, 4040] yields -0.15 mag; 11.3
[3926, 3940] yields 0.11 mag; 7.86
